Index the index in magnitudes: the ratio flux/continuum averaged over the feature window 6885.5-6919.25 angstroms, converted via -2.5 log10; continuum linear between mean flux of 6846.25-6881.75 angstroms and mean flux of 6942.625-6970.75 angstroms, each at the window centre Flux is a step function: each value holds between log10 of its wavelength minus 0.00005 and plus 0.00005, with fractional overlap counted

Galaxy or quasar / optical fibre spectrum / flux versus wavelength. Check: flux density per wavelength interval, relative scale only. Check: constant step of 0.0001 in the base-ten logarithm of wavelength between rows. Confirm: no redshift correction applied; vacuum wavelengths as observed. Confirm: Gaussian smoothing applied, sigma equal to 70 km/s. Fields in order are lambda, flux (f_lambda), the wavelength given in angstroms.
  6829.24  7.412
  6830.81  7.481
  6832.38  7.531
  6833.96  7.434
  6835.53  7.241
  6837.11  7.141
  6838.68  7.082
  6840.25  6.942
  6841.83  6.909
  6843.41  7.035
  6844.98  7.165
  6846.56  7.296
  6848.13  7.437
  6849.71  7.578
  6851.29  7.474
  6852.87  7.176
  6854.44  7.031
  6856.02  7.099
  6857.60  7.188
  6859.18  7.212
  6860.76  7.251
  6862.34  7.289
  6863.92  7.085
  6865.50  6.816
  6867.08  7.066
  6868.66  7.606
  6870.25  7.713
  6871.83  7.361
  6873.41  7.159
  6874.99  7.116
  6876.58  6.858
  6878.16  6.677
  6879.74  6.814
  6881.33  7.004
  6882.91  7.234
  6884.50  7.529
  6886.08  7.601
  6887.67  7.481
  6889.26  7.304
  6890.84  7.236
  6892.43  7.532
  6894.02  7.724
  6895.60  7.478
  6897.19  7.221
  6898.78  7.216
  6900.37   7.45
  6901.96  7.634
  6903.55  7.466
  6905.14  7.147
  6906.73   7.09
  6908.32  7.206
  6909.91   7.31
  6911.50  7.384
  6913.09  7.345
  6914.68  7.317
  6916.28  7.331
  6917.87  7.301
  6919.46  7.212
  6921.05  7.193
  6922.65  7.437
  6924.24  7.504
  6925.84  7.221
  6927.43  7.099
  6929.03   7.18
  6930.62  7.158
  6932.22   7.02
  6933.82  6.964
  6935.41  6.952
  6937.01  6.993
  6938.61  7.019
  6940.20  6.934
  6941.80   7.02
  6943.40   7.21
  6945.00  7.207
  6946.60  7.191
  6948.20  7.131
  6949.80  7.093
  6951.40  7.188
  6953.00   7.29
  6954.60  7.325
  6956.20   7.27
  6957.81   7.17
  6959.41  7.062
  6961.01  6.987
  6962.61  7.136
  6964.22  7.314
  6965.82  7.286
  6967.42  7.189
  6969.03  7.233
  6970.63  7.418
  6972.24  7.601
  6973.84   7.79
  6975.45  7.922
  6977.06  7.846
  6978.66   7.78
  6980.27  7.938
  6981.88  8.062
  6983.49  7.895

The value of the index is -0.03 mag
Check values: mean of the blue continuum 7.19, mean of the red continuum 7.2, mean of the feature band 7.37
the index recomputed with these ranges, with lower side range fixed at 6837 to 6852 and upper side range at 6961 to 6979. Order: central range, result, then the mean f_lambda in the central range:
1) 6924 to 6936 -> 0.040 mag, 7.12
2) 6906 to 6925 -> 0.008 mag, 7.31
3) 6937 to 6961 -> 0.043 mag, 7.14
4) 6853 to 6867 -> 0.018 mag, 7.12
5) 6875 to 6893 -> 0.014 mag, 7.2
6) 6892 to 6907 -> -0.011 mag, 7.4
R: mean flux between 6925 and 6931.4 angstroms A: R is 7.17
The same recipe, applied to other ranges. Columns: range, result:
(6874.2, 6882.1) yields 6.89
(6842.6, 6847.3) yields 7.16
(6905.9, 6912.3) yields 7.25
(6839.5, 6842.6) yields 6.91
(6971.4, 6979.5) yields 7.78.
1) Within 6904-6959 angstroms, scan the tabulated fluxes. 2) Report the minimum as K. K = 6.934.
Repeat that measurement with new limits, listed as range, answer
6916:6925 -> 7.193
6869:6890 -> 6.677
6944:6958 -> 7.093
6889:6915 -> 7.09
